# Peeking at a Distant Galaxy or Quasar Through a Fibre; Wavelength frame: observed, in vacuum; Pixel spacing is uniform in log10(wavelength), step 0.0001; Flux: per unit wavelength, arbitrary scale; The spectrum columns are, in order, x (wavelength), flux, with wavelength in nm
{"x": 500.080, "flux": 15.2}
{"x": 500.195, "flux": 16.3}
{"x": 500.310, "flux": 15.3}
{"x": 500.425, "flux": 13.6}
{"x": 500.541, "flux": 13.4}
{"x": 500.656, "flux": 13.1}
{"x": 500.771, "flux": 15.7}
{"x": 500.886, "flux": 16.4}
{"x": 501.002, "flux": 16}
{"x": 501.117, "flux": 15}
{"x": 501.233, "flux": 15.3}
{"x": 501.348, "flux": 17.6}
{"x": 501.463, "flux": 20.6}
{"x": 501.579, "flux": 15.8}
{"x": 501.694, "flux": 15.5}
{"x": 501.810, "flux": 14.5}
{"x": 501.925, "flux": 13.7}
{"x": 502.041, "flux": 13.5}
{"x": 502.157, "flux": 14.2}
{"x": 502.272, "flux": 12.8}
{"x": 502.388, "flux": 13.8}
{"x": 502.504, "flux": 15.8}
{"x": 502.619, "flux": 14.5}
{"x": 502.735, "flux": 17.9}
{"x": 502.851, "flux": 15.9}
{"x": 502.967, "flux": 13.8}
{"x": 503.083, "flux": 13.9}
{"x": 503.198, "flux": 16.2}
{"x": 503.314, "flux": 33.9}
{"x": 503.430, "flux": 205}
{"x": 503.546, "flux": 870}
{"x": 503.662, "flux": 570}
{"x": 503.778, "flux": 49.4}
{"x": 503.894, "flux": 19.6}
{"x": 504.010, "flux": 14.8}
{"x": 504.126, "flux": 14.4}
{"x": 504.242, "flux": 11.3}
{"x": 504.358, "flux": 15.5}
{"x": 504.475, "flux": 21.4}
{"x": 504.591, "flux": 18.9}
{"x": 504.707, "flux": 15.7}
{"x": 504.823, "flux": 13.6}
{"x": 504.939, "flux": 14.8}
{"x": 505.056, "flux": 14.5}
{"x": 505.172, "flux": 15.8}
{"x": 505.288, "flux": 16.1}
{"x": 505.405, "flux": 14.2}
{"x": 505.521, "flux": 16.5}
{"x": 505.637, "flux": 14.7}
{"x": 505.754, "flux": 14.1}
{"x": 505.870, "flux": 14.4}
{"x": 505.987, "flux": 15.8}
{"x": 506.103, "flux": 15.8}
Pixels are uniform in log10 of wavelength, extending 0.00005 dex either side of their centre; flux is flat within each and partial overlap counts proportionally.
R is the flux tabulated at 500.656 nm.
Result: 13.1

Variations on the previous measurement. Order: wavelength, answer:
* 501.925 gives 13.7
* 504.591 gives 18.9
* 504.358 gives 15.5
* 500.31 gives 15.3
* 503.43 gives 205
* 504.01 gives 14.8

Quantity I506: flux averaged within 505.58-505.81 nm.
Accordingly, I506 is 14.4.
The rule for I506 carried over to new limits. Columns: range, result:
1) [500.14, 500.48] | 15.1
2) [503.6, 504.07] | 169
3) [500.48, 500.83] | 14.1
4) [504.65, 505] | 14.7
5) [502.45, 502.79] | 16.1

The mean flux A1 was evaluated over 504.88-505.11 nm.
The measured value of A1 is 14.6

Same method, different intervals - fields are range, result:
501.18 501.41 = 16.6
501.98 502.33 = 13.5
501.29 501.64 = 18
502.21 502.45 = 13.4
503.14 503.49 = 89.4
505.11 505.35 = 15.9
